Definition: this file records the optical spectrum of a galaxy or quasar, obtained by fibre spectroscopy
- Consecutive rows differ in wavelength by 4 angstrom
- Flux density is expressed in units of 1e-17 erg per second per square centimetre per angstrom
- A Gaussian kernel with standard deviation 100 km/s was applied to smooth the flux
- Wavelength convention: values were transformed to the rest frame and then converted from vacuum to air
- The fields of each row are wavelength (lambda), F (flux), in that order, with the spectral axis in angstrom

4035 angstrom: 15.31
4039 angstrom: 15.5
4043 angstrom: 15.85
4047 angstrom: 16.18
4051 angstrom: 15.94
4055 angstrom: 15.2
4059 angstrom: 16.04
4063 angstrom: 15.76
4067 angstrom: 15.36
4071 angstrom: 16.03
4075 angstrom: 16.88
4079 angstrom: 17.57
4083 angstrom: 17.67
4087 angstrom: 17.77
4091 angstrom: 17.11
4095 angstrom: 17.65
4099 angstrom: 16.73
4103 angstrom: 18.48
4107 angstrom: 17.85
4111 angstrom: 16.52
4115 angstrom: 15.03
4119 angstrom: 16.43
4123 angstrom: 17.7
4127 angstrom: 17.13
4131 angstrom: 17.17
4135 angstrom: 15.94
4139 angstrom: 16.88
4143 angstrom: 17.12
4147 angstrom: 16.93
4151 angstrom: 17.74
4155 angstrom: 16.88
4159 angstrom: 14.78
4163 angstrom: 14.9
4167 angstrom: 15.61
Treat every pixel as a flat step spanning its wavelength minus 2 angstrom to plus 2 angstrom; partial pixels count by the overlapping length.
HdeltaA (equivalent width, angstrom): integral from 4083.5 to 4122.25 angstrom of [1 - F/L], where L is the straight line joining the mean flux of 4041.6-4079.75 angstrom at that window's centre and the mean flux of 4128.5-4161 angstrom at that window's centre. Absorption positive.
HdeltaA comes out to -1.8 angstrom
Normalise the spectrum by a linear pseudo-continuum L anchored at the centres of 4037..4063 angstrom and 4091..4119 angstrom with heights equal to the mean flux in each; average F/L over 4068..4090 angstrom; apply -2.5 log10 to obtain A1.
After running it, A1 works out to -0.04 mag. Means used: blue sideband 15.8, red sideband 17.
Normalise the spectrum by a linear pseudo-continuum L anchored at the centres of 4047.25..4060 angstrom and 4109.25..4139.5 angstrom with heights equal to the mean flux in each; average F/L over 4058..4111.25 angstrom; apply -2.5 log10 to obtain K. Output -0.056 mag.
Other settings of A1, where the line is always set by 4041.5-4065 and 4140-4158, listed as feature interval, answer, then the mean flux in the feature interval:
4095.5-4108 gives -0.08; 17.7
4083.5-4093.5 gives -0.08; 17.5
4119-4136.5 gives -0.01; 17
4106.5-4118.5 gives 0.02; 16.3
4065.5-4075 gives 0.01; 16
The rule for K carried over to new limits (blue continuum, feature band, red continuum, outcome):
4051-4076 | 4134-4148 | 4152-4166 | -0.070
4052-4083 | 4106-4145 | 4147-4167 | -0.040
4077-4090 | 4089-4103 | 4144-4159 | 0.008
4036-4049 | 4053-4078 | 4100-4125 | 0.017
